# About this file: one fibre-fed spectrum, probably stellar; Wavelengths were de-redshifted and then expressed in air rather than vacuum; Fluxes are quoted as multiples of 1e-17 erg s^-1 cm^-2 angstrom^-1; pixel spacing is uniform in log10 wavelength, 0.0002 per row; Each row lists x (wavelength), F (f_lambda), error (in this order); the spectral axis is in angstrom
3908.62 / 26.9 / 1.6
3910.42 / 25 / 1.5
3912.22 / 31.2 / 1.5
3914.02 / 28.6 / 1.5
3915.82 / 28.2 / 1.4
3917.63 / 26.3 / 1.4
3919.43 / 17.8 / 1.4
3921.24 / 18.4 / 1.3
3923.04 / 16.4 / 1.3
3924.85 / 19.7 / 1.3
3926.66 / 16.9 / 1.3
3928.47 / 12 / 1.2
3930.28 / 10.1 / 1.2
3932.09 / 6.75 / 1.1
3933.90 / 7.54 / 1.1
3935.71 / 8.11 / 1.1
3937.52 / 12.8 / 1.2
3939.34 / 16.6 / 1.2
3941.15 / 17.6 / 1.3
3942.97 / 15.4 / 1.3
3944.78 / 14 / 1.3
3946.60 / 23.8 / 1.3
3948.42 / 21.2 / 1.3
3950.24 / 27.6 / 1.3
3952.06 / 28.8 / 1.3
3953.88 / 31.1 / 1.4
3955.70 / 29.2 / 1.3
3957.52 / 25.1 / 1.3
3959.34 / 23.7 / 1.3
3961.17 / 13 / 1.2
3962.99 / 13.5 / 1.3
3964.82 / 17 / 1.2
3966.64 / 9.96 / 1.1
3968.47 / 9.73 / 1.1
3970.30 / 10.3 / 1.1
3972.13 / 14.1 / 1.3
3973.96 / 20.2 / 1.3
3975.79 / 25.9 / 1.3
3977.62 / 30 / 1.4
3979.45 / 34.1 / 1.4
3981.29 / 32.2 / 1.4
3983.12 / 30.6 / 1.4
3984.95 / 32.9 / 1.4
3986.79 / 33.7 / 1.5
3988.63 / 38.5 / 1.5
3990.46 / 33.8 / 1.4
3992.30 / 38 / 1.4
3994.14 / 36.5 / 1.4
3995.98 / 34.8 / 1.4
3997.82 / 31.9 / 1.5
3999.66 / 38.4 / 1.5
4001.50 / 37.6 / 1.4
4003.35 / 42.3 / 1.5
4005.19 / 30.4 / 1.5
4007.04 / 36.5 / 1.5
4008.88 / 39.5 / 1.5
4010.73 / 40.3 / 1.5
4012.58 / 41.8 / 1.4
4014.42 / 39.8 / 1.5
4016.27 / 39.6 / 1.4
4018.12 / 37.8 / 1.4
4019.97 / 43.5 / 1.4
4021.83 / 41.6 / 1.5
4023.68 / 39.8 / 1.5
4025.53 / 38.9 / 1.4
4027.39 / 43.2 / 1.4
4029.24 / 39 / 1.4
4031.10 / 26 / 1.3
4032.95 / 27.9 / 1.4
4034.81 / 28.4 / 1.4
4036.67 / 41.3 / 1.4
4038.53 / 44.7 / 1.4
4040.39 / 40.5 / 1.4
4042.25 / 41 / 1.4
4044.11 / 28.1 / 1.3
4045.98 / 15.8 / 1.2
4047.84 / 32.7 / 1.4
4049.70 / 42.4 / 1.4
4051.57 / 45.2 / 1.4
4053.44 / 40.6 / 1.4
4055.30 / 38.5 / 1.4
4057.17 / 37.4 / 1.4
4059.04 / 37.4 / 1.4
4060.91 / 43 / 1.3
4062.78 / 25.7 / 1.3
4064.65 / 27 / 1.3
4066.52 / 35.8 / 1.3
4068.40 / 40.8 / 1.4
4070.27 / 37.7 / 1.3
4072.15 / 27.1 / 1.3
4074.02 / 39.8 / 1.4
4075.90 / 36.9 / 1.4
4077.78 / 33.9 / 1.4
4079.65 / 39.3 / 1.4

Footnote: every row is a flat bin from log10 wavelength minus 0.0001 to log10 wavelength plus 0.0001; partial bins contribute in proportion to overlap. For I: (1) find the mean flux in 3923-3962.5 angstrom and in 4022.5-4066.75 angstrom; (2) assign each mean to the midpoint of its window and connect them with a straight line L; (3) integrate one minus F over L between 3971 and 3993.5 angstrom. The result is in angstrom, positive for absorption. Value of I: -4.5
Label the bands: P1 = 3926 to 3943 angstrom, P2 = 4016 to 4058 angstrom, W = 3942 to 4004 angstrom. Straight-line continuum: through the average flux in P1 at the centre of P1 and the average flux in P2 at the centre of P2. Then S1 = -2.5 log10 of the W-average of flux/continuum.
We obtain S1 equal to -0.22 mag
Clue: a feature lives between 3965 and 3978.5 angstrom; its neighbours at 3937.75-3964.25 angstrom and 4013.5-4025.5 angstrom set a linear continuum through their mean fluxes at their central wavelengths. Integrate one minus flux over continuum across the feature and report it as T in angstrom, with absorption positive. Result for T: 5.0 angstrom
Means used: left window 21.2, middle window 17.1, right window 40.2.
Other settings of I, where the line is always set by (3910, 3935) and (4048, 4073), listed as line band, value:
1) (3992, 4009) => -4.4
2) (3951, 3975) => 4.8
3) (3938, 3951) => 1.5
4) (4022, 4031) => -1.9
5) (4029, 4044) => -0.9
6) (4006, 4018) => -3.6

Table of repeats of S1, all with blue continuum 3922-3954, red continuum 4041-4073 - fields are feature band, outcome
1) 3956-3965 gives 0.04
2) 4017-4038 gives -0.22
